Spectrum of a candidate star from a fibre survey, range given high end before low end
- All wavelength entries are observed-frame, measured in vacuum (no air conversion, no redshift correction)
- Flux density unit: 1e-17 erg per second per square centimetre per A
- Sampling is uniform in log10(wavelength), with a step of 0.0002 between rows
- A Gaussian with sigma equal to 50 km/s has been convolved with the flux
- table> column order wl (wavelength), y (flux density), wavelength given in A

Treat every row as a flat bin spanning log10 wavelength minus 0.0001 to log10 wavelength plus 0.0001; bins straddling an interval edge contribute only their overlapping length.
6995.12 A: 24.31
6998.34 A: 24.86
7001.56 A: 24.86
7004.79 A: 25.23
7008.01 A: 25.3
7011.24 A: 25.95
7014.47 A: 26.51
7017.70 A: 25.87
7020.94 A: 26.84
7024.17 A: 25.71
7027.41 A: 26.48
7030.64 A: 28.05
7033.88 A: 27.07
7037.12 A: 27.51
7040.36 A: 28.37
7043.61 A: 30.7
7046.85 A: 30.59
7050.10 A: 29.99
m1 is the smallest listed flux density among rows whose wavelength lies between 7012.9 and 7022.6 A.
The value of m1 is 25.87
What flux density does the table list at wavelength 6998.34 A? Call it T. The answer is 24.86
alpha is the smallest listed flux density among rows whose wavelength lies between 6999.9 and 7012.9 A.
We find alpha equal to 24.86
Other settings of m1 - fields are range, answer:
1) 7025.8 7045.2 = 26.48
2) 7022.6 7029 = 25.71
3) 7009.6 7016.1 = 25.95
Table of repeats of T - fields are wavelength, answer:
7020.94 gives 26.84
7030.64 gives 28.05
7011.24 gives 25.95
